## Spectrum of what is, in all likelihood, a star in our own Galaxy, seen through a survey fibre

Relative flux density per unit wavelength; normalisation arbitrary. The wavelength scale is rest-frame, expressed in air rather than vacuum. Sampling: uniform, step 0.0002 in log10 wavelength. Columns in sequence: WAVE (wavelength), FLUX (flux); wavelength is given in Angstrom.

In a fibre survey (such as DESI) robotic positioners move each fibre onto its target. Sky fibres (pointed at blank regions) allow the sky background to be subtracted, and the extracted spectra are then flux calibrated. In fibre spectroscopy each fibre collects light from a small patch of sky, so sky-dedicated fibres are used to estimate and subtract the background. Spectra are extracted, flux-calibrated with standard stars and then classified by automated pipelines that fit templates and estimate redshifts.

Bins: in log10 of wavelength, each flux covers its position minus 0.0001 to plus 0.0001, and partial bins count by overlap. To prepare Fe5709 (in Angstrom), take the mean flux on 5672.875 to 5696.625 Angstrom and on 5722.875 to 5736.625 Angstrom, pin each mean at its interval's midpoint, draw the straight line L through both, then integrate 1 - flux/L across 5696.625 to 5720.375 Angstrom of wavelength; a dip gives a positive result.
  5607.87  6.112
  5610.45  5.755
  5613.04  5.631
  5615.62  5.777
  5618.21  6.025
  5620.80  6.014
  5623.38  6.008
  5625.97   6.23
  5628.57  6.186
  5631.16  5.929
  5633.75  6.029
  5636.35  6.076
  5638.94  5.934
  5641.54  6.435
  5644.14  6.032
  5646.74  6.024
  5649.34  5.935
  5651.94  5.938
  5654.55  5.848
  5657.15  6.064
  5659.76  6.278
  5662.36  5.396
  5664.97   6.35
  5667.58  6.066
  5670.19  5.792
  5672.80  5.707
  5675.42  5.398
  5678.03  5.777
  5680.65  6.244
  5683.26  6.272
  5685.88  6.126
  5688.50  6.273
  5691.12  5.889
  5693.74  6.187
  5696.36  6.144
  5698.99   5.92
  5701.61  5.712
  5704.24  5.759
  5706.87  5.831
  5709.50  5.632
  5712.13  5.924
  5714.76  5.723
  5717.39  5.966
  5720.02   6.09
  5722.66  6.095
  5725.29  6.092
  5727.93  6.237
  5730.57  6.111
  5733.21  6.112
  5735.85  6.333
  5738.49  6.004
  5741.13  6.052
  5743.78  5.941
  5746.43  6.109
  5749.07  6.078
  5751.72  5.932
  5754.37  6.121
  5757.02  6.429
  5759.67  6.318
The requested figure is 0.98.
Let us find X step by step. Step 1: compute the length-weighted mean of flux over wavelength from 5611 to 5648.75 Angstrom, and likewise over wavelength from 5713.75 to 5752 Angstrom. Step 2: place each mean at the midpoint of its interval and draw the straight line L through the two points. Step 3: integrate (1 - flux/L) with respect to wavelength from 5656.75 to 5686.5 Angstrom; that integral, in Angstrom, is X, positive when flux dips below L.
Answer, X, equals 0.4 Angstrom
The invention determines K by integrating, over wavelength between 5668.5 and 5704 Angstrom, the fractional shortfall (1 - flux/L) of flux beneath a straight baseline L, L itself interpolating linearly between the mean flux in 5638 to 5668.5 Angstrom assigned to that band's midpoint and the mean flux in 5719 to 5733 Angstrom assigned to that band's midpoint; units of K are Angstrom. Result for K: 0.69 Angstrom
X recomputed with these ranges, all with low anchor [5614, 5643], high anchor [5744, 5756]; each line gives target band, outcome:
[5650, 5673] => 0.4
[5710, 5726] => 0.3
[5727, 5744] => -0.2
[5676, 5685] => 0.0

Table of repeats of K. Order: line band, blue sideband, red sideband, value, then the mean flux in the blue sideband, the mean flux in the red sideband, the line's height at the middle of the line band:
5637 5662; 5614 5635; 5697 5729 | -0.2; 6.02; 5.92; 5.99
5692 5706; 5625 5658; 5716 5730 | 0.3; 6.05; 6.1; 6.08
